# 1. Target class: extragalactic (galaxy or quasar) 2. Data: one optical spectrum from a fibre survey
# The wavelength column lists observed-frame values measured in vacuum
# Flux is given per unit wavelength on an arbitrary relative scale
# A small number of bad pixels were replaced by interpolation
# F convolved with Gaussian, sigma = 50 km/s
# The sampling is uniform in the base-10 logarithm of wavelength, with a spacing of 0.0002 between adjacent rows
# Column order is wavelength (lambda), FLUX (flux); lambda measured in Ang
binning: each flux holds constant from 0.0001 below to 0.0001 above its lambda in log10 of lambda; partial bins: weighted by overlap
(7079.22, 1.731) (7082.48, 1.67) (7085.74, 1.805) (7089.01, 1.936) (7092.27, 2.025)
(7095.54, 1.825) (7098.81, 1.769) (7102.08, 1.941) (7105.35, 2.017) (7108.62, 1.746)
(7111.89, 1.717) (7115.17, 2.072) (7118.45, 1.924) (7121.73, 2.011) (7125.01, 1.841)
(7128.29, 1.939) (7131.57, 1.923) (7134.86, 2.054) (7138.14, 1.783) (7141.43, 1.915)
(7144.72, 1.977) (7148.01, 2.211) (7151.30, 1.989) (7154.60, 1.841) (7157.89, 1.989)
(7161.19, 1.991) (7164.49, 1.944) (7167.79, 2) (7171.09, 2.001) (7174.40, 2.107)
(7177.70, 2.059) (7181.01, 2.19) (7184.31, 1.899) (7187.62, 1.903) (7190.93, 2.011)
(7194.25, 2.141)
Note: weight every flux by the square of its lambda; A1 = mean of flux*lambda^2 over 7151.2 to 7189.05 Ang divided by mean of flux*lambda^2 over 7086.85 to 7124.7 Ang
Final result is 1.07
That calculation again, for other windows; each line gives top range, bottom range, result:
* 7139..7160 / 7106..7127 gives 1.06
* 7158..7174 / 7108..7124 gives 1.06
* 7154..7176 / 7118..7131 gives 1.04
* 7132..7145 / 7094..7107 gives 1.03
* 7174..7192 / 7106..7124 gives 1.09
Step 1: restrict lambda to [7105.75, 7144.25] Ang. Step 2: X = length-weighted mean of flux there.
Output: 1.91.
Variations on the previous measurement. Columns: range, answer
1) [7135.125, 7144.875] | 1.9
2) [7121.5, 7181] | 1.98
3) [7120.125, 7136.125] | 1.95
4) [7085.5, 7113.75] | 1.87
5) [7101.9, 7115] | 1.87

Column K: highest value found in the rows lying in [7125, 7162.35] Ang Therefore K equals 2.211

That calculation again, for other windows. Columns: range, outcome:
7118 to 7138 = 2.054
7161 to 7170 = 2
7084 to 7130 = 2.072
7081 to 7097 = 2.025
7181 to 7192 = 2.19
